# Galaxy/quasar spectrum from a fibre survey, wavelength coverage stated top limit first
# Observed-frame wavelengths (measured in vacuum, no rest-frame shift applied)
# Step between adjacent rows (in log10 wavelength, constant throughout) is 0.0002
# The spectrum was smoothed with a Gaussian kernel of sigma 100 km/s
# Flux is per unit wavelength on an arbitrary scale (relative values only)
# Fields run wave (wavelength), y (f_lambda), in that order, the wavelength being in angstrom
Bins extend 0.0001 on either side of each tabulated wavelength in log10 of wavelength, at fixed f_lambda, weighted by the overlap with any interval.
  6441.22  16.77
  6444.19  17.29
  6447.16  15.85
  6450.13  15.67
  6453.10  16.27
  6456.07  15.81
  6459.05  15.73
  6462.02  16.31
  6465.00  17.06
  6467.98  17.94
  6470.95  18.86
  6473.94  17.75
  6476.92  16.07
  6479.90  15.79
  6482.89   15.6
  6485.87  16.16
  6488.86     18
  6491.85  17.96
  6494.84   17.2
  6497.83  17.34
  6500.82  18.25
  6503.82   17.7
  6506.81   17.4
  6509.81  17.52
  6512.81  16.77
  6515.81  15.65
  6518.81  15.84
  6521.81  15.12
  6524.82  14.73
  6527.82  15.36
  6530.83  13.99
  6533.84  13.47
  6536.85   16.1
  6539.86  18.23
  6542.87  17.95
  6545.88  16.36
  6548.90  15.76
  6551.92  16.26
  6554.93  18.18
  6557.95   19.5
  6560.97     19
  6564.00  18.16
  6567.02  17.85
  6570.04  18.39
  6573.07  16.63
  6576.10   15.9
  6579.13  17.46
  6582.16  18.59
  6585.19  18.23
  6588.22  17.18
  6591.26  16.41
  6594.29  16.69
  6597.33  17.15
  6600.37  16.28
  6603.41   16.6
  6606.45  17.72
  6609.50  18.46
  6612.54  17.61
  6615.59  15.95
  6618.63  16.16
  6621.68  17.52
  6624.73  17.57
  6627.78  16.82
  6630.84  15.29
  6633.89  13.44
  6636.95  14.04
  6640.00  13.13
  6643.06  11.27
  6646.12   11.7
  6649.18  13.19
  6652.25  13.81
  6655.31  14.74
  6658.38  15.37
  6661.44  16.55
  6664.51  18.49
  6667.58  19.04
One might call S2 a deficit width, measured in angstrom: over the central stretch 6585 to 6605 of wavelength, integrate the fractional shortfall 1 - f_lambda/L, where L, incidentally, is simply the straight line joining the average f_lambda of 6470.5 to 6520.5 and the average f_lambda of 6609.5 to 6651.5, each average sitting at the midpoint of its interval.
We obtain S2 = -1.7 angstrom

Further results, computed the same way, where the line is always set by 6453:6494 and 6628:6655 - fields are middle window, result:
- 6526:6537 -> 0.78 angstrom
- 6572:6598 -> -4.53 angstrom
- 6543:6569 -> -4.27 angstrom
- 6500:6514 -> -1.16 angstrom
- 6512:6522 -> 0.05 angstrom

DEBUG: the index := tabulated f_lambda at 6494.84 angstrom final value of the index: 17.2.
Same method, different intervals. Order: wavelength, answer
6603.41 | 16.6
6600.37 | 16.28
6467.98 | 17.94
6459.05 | 15.73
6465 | 17.06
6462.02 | 16.31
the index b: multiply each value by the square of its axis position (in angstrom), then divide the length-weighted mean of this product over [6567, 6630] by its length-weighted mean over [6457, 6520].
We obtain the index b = 1.04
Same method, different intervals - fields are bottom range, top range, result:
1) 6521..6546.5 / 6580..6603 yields 1.11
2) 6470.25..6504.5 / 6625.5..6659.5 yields 0.85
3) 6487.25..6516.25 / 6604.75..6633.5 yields 1.00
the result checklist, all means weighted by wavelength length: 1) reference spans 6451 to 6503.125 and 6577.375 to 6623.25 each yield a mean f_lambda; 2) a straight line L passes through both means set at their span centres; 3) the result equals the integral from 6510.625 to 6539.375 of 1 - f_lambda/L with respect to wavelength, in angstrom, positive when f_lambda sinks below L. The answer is 2.8 angstrom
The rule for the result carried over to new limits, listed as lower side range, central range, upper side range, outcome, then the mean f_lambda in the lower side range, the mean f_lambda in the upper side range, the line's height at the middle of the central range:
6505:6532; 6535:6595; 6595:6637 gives -4.6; 15.9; 16.6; 16.2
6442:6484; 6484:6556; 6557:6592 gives 2.7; 16.6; 17.8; 17.2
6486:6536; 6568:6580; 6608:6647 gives -1.0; 16.4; 15.4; 15.8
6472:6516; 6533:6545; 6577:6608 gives 0.4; 17.1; 17.2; 17.1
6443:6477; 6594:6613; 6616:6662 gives -2.7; 16.7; 14.7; 15.1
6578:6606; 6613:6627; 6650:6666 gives -0.3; 17.2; 15.7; 16.5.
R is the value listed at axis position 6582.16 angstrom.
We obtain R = 18.59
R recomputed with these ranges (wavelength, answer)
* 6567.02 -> 17.85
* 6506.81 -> 17.4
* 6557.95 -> 19.5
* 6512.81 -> 16.77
